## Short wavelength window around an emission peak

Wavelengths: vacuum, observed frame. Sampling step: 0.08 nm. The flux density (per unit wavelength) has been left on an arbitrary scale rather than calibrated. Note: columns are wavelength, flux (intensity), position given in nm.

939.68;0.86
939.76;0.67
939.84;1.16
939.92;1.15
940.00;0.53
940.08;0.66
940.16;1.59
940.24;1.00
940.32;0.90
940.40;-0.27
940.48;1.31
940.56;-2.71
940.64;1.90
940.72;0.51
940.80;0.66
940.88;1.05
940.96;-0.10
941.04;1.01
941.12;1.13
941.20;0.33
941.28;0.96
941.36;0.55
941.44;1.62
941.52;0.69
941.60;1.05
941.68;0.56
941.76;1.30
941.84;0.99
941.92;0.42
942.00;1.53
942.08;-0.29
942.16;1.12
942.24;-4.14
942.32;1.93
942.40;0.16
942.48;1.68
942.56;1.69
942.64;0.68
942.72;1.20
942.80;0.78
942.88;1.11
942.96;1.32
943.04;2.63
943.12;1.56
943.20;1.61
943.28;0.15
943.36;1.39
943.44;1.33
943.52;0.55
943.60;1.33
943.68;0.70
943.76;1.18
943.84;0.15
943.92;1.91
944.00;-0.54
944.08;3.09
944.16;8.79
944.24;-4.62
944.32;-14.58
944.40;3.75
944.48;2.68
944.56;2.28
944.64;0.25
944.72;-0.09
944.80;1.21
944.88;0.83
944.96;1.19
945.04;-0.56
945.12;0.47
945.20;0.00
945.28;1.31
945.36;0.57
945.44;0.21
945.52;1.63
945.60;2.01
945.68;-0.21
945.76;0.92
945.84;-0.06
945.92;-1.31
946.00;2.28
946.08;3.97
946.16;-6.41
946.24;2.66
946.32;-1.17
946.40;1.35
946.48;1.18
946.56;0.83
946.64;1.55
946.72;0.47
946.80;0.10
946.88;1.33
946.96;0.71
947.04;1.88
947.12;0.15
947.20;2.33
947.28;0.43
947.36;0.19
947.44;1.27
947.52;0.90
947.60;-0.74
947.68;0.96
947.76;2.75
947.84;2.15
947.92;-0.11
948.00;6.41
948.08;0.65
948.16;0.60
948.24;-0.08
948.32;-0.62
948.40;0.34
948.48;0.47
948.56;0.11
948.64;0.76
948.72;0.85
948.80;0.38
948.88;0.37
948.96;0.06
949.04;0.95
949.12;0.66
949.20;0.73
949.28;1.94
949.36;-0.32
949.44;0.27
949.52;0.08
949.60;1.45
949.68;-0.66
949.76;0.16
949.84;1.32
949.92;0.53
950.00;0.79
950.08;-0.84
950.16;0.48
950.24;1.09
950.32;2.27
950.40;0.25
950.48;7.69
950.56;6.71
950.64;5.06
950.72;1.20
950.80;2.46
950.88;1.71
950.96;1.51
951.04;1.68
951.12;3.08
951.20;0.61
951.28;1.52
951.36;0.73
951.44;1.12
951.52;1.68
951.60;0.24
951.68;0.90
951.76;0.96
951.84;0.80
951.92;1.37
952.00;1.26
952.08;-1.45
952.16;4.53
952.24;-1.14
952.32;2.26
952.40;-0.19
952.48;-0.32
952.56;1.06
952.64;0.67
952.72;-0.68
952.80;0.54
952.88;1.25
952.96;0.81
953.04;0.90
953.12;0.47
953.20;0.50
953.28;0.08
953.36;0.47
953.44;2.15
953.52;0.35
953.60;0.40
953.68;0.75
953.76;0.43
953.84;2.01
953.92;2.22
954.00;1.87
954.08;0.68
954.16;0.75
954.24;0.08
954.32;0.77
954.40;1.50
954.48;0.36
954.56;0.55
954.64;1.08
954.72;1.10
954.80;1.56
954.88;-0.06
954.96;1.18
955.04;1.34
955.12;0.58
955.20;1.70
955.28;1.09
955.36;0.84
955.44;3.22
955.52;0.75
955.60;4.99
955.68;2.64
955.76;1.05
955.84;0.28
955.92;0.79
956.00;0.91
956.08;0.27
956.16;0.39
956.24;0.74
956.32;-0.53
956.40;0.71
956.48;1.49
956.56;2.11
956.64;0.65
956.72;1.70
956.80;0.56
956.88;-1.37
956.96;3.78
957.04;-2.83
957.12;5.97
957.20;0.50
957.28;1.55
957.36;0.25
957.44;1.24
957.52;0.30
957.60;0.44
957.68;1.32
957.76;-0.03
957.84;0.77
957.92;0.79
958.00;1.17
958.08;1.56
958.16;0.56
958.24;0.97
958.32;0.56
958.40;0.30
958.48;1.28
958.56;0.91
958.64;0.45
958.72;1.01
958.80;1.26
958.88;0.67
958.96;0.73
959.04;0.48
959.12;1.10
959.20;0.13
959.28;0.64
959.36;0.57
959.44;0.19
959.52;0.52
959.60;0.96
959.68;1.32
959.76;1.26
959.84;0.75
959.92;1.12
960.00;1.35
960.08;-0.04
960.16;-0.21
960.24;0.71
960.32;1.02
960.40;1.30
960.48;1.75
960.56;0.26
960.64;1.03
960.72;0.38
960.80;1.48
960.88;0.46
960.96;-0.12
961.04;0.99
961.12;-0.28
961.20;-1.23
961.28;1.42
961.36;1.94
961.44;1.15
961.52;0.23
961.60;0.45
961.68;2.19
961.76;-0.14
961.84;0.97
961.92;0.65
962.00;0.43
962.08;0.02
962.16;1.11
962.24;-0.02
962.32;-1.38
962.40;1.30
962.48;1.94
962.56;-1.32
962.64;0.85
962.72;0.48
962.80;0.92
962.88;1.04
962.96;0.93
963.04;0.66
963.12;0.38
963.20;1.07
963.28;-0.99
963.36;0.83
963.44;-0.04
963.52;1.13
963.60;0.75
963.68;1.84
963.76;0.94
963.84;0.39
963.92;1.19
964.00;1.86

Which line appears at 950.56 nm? H-beta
